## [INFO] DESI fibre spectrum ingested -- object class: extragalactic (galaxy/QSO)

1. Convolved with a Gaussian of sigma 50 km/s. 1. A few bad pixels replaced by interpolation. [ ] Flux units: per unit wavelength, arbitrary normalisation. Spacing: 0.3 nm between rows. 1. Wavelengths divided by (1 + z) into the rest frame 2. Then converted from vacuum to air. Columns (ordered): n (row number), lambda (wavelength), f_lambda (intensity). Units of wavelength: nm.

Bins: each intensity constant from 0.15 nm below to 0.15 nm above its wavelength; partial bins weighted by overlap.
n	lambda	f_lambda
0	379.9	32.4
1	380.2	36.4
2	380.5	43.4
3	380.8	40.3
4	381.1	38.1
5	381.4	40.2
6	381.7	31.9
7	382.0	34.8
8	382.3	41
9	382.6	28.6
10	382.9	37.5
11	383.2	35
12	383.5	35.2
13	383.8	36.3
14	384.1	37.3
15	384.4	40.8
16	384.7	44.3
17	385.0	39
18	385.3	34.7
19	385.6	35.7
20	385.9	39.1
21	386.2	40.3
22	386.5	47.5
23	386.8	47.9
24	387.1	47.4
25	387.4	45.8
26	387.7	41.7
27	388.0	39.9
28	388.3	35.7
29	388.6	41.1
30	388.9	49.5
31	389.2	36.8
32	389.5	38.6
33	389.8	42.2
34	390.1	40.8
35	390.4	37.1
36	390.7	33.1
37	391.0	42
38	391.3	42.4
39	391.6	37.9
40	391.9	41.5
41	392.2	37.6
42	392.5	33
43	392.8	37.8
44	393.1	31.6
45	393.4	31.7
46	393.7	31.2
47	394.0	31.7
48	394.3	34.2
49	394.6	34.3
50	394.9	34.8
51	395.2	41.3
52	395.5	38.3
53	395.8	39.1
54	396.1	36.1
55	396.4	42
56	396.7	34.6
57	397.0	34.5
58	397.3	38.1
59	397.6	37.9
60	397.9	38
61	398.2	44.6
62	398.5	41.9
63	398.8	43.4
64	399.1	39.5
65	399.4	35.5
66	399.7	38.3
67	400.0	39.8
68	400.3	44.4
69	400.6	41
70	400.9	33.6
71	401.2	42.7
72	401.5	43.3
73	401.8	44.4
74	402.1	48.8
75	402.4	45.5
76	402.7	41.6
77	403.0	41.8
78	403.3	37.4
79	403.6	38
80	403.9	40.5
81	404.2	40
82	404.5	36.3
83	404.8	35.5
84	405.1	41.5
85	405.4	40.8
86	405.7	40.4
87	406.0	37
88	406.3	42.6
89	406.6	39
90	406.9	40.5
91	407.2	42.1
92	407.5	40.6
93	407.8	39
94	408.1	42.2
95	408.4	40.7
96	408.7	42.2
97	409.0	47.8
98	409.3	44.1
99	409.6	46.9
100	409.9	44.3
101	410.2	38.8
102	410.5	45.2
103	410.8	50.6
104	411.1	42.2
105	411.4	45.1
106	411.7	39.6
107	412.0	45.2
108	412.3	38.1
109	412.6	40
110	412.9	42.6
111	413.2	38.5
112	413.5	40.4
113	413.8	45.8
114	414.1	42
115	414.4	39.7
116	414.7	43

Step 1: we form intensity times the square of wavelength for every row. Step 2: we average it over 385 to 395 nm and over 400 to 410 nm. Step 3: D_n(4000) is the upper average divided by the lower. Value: 1.2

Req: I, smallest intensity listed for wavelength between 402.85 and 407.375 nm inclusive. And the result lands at 35.5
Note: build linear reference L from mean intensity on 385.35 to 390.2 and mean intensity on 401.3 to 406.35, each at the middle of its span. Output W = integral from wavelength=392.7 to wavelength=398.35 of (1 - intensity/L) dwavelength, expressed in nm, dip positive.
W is 0.67 nm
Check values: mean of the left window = 41.7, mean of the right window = 40.9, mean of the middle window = 36.4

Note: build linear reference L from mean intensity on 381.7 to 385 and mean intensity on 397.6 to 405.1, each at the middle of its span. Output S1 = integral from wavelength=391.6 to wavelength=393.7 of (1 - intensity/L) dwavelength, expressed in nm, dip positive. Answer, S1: 0.19 nm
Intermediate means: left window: 36.9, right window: 40.6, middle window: 35.4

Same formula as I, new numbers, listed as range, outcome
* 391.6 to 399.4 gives 31.2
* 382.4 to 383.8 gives 28.6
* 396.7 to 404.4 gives 33.6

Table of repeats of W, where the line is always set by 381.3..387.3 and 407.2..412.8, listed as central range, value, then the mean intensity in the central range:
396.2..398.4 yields 0.12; 38.6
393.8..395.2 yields 0.21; 34.5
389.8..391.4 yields 0.02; 39.3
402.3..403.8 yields 0.04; 40.7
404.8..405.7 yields 0.04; 40.1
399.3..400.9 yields 0.08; 39.4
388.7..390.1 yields -0.07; 41.6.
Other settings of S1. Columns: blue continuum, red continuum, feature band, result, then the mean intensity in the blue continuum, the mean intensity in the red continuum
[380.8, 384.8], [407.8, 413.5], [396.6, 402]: 0.08 nm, 37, 42.8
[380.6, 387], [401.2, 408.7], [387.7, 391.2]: -0.06 nm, 38.5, 40.9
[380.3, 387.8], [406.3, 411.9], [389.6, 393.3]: 0.22 nm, 39.3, 42.8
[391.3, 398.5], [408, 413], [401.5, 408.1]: 0.03 nm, 36.8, 43.3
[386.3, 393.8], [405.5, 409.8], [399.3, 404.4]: 0.02 nm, 39.7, 41.8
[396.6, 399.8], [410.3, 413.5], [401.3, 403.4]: -0.18 nm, 38.8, 42.5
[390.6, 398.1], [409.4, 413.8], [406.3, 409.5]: -0.03 nm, 36.7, 42.8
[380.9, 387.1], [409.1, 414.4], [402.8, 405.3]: 0.16 nm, 38.5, 42.9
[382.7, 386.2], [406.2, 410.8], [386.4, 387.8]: -0.29 nm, 37.7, 42.7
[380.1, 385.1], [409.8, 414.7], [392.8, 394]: 0.22 nm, 37.7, 42.4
